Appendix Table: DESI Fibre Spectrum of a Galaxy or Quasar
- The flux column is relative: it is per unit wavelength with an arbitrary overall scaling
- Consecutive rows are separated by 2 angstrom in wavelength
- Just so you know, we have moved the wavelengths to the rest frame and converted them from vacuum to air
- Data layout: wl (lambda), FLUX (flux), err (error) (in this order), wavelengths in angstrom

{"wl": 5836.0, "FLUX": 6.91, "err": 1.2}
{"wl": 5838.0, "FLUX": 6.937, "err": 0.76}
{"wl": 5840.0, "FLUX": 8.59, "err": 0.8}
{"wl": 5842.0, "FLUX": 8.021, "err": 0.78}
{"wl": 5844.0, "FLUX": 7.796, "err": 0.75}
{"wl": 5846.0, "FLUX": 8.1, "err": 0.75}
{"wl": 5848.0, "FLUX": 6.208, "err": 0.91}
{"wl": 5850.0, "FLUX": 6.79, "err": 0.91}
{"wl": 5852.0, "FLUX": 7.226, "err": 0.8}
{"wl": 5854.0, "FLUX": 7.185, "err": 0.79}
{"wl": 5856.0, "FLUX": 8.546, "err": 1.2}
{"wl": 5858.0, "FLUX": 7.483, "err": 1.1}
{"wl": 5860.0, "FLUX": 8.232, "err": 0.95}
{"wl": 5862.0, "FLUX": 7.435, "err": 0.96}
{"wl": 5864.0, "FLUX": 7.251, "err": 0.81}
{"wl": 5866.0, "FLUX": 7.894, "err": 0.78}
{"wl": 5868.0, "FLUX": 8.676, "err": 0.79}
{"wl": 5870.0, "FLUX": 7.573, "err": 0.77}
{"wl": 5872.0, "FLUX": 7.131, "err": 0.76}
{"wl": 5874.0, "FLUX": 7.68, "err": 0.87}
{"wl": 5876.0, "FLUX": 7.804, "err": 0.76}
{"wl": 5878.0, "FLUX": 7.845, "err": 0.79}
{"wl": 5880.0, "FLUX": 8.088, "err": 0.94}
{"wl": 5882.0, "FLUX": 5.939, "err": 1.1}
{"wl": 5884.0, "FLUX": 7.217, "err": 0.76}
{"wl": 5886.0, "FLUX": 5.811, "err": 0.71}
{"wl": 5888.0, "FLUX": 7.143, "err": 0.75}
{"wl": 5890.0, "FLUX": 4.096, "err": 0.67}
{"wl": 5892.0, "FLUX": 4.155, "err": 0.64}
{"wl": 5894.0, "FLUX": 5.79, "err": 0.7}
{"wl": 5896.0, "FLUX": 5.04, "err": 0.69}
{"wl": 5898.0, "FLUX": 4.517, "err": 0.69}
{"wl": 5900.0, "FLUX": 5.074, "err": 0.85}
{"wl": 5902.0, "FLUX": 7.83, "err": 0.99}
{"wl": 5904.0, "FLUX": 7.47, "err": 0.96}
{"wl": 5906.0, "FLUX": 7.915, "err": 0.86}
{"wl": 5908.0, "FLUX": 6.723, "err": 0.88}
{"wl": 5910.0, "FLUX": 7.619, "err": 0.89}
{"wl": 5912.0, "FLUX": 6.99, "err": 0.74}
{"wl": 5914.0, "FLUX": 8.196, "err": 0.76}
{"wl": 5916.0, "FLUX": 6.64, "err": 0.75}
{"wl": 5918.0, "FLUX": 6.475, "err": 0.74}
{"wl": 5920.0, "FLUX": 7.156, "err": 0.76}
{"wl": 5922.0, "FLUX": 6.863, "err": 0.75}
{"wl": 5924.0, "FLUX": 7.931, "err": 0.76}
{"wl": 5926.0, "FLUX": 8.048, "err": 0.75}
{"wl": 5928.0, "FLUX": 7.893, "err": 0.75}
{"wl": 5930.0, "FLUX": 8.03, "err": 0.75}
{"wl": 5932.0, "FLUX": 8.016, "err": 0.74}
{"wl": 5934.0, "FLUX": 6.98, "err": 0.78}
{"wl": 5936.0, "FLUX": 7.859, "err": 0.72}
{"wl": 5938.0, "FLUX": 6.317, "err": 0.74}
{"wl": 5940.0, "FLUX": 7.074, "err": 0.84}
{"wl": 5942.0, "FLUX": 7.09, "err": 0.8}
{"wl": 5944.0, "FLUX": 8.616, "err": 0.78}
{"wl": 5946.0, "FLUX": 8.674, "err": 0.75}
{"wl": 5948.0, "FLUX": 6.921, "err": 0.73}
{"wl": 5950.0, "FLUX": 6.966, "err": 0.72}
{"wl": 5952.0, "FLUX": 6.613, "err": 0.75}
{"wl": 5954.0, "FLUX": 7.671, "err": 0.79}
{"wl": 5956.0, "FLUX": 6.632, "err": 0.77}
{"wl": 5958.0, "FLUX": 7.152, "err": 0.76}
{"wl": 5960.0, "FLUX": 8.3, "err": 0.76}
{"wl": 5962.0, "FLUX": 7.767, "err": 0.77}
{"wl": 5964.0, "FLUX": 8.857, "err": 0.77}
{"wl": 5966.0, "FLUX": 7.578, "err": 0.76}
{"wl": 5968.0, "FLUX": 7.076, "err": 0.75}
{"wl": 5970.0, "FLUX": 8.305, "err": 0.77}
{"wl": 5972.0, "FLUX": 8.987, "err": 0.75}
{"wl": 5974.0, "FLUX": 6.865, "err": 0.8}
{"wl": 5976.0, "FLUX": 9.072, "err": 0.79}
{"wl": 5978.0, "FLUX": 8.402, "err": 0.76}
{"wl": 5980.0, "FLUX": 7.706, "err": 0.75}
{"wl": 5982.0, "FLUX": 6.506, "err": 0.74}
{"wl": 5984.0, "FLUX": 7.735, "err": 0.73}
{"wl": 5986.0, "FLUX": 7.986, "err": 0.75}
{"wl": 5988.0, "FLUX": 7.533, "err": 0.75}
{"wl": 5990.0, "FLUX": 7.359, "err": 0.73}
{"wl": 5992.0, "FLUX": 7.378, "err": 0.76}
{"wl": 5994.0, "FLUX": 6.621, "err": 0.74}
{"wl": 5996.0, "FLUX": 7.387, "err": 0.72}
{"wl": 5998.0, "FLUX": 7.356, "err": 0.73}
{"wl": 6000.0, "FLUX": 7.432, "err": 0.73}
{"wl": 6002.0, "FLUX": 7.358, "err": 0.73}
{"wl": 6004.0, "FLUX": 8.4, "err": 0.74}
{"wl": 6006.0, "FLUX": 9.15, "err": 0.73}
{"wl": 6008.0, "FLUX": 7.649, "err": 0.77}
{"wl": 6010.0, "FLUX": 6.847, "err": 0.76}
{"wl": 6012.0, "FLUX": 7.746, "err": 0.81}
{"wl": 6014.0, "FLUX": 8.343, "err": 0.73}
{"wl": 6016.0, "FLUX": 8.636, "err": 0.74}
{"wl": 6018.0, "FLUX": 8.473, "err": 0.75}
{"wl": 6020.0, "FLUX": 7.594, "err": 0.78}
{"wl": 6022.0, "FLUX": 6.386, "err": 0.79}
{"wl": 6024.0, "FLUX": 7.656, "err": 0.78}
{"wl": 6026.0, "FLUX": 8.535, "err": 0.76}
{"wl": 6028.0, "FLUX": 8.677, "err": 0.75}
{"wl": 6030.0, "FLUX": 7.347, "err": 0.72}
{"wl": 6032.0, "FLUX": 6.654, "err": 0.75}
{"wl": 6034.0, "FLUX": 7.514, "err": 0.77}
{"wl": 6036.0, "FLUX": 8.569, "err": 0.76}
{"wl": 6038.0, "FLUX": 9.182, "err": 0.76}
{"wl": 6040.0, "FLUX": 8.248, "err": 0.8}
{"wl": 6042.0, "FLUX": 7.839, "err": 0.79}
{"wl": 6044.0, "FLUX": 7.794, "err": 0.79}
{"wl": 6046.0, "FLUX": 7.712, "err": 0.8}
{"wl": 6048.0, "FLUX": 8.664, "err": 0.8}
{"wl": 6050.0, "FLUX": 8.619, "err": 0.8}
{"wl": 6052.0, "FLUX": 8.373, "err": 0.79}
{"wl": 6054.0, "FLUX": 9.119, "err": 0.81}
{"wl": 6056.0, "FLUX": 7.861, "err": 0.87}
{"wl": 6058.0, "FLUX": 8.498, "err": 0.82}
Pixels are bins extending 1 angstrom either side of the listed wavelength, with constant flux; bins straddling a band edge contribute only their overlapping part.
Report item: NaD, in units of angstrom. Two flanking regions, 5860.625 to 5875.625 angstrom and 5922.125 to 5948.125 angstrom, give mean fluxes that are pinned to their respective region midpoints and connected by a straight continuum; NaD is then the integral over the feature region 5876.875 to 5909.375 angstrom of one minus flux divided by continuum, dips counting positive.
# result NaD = 5.8 angstrom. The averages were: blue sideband 7.68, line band 6.31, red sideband 7.65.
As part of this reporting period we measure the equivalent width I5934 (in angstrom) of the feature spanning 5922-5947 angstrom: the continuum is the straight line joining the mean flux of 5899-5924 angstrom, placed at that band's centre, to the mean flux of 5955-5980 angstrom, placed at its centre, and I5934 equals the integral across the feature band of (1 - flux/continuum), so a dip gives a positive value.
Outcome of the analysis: -0.8 angstrom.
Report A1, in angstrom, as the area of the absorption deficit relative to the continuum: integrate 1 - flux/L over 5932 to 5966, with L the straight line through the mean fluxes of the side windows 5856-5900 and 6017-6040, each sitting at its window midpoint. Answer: -0.8 angstrom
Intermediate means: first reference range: 6.8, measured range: 7.49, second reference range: 7.89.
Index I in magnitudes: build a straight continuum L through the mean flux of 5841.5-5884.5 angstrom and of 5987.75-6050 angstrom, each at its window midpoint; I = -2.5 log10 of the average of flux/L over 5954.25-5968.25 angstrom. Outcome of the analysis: 0.01 mag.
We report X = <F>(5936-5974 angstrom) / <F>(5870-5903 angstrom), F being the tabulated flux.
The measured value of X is 1.19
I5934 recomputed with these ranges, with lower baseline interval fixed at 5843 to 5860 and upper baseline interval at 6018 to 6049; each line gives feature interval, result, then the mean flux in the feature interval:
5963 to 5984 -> -0.4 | 7.93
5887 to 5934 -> 5.2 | 6.77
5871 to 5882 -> 0.0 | 7.55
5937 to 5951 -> 0.6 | 7.38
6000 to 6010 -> -0.1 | 7.94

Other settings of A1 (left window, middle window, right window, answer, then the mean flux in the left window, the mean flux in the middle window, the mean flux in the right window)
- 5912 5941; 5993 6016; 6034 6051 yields 0.8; 7.38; 7.7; 8.28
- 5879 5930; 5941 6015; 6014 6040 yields -2.3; 6.69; 7.68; 7.96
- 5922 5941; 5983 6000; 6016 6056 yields 0.9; 7.53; 7.42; 8.06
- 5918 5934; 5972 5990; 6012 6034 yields -0.1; 7.58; 7.78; 7.81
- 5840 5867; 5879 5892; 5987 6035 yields 2.4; 7.59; 6.21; 7.67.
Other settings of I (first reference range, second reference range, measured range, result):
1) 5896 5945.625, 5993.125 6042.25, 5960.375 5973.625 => -0.08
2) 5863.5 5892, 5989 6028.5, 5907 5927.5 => 0.00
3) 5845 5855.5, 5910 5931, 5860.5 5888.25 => -0.02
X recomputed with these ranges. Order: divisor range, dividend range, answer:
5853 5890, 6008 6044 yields 1.07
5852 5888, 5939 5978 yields 1.03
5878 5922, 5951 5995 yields 1.17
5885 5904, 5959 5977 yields 1.44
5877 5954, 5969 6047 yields 1.13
